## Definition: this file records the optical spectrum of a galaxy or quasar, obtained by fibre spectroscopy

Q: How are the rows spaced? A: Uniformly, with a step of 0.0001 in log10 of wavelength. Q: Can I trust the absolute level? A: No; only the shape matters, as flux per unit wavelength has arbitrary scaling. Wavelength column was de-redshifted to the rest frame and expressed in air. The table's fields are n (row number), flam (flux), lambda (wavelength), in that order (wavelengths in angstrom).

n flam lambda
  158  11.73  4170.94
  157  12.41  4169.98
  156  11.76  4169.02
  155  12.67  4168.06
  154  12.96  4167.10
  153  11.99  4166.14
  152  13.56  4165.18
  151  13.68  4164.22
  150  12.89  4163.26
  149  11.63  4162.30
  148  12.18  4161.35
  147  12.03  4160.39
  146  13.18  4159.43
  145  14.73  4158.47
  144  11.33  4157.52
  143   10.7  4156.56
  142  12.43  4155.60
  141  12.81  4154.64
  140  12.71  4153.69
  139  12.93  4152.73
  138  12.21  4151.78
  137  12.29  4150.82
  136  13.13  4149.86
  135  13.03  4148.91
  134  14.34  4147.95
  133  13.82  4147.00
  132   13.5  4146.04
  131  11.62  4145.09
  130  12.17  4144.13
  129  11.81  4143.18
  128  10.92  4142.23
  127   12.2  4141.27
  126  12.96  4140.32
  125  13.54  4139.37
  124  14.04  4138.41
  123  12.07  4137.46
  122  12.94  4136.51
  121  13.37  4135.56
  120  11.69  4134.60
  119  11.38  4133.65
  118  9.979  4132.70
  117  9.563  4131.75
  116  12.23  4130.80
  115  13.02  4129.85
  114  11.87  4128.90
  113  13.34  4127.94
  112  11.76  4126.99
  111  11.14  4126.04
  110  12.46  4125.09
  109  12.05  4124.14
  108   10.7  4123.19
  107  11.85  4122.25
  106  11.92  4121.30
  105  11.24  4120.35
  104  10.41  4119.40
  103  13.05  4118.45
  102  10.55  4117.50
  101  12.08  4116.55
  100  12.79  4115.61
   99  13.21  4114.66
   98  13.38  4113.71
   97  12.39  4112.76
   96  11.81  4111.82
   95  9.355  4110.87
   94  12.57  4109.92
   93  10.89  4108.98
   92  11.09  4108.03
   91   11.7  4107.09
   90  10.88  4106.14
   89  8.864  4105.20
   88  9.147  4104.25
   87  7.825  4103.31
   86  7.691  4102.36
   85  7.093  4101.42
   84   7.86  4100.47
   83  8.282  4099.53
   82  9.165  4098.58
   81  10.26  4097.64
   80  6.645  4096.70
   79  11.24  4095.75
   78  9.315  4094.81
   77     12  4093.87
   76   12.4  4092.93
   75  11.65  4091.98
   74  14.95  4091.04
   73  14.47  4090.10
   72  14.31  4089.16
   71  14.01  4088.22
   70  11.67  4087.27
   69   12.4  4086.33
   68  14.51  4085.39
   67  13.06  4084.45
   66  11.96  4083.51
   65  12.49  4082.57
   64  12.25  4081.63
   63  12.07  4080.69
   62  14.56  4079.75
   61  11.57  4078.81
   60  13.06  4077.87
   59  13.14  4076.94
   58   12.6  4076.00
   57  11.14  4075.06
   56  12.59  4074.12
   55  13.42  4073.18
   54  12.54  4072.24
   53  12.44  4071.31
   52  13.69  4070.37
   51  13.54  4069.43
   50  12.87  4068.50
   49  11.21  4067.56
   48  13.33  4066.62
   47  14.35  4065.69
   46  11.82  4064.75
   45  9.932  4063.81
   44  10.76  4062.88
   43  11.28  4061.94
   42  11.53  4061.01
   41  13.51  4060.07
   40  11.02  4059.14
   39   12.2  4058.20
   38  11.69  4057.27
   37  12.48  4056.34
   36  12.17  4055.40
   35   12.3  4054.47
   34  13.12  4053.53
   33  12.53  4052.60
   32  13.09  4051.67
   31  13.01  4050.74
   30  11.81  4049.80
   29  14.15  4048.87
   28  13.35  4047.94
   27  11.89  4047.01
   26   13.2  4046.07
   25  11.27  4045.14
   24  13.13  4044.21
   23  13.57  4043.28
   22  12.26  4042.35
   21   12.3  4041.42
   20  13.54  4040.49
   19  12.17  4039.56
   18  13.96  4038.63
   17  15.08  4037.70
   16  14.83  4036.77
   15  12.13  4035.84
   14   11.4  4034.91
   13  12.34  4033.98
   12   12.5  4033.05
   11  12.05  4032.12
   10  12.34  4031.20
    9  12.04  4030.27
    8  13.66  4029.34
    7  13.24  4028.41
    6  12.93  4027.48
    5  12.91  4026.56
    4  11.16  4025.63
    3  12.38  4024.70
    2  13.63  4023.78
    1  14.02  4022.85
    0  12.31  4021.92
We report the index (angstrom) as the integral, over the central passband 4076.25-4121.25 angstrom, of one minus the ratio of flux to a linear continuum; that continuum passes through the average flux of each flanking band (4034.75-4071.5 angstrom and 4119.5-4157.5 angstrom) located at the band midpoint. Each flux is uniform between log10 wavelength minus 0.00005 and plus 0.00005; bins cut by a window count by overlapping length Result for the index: 3.5 angstrom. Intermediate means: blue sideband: 12.6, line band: 11.4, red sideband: 12.2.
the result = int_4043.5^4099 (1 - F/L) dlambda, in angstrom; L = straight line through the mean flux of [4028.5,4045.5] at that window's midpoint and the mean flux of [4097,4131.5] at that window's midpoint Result -1.6 angstrom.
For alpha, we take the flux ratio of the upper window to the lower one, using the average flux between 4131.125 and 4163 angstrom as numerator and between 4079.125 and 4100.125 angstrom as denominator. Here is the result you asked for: 1.0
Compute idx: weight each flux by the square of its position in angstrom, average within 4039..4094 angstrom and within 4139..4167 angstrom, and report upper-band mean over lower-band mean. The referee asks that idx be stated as 1.04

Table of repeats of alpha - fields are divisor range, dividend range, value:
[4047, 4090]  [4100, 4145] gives 0.91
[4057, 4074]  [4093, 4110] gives 0.78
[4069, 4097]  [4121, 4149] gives 0.97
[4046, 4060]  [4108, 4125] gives 0.94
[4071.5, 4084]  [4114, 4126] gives 0.94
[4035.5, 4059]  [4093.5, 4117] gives 0.80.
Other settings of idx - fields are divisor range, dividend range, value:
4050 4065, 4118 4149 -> 1.05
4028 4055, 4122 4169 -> 1.02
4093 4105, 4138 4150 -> 1.46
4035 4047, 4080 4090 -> 1.02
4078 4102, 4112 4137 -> 1.05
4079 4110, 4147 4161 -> 1.17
